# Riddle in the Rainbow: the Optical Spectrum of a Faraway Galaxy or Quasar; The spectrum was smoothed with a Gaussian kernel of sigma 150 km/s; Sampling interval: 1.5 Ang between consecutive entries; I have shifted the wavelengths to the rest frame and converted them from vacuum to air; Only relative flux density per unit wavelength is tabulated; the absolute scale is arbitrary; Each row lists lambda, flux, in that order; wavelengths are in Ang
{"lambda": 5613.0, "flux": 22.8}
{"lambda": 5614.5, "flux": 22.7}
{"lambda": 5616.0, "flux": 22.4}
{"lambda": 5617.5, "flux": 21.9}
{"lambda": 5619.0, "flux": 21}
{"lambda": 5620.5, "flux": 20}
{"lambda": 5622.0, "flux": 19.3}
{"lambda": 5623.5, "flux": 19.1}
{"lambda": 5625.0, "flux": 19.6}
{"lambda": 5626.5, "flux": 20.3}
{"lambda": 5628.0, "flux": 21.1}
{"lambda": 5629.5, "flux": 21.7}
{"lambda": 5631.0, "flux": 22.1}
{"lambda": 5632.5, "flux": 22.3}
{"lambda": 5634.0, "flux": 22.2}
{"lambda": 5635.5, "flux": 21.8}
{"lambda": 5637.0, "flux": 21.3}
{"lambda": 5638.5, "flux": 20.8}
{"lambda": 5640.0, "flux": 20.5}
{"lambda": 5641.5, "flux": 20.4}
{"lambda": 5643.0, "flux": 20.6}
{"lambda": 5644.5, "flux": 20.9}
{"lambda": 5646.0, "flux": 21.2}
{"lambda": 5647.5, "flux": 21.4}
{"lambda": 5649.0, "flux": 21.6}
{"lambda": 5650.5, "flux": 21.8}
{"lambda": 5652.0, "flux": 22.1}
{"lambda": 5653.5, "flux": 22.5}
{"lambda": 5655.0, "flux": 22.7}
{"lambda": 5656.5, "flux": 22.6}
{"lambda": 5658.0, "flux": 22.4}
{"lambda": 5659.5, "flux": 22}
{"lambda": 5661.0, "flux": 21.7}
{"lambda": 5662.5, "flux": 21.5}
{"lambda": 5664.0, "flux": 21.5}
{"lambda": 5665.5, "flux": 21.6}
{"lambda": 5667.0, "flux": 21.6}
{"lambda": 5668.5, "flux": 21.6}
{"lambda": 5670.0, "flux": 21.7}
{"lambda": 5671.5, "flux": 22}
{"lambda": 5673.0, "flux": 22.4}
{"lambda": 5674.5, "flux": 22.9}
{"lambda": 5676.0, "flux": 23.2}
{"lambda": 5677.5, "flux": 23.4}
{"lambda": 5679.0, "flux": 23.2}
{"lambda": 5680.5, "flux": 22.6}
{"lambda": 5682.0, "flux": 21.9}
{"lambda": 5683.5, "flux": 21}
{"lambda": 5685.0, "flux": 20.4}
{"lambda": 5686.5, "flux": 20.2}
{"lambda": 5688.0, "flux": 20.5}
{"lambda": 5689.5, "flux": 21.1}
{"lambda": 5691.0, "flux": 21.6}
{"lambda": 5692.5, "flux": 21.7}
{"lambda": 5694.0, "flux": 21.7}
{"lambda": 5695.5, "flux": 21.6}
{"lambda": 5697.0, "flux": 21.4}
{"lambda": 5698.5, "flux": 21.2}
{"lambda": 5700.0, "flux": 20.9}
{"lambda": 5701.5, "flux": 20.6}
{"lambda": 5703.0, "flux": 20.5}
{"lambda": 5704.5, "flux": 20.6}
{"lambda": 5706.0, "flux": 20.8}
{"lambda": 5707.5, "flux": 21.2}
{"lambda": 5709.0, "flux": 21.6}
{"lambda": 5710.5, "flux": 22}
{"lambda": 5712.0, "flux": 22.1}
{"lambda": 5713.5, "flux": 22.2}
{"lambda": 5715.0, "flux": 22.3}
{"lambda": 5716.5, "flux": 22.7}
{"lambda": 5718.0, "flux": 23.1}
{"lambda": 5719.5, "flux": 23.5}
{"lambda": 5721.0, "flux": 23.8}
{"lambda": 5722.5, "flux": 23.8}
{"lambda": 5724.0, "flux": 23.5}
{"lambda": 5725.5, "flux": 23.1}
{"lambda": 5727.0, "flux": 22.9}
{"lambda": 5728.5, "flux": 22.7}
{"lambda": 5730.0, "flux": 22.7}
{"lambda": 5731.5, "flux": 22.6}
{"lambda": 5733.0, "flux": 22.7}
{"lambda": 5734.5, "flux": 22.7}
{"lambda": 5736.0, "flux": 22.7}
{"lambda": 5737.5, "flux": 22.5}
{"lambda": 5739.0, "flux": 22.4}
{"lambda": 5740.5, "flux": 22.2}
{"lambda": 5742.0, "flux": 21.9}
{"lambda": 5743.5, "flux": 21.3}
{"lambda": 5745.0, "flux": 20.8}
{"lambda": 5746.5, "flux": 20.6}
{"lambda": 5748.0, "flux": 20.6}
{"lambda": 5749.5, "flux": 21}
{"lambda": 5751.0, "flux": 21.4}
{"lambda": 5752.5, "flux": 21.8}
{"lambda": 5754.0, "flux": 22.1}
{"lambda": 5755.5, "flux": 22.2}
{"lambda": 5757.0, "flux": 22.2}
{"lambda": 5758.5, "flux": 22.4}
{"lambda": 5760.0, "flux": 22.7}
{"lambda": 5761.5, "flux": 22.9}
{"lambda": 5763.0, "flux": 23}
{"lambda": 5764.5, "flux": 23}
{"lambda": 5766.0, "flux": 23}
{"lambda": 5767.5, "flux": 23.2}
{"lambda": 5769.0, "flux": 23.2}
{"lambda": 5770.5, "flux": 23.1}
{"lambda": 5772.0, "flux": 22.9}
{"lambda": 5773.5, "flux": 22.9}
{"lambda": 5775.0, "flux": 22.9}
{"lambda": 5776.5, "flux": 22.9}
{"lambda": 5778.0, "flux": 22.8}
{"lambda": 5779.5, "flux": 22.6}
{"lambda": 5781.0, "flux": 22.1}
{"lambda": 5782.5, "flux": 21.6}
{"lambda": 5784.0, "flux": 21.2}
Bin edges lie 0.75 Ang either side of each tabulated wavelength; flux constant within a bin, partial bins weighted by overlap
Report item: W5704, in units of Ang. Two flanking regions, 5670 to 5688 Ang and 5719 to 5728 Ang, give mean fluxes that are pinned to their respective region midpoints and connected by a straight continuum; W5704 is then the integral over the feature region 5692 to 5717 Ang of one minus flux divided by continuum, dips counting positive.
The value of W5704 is 1.49 Ang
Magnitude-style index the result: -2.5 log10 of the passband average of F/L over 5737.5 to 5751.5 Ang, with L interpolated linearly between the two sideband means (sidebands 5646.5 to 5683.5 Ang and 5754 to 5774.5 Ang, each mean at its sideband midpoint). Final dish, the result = 0.06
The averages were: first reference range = 22.1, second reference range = 22.8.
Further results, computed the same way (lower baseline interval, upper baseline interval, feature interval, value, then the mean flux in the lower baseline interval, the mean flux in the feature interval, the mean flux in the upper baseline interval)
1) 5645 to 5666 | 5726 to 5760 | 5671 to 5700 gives 0.01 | 21.9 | 21.8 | 22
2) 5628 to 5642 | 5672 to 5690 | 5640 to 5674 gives 0.00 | 21.5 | 21.7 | 21.9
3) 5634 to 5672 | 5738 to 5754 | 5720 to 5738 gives -0.07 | 21.6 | 23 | 21.4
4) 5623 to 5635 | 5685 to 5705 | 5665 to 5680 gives -0.07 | 21.1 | 22.4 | 21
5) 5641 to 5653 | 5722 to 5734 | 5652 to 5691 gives -0.01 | 21.3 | 21.9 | 23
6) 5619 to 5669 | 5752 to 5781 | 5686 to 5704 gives 0.04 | 21.3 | 21.1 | 22.7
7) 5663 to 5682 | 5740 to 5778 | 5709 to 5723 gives -0.02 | 22.3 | 22.8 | 22.3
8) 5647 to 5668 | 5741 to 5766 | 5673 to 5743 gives -0.01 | 21.9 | 22.1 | 21.9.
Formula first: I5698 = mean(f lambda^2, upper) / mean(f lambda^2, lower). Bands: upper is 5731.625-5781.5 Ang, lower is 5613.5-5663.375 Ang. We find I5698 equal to 1.09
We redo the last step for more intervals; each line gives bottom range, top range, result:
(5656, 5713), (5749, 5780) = 1.07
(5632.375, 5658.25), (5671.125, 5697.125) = 1.03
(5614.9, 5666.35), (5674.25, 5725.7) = 1.05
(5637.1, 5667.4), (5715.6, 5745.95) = 1.08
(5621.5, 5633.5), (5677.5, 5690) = 1.06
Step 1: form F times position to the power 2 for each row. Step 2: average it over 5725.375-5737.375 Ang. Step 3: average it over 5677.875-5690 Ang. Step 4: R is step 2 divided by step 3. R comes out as 1.1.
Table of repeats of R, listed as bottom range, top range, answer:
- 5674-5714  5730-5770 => 1.05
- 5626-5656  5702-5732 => 1.07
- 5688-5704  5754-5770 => 1.10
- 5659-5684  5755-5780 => 1.07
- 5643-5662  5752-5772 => 1.08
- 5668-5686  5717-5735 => 1.06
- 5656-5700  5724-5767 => 1.05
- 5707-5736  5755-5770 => 1.02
